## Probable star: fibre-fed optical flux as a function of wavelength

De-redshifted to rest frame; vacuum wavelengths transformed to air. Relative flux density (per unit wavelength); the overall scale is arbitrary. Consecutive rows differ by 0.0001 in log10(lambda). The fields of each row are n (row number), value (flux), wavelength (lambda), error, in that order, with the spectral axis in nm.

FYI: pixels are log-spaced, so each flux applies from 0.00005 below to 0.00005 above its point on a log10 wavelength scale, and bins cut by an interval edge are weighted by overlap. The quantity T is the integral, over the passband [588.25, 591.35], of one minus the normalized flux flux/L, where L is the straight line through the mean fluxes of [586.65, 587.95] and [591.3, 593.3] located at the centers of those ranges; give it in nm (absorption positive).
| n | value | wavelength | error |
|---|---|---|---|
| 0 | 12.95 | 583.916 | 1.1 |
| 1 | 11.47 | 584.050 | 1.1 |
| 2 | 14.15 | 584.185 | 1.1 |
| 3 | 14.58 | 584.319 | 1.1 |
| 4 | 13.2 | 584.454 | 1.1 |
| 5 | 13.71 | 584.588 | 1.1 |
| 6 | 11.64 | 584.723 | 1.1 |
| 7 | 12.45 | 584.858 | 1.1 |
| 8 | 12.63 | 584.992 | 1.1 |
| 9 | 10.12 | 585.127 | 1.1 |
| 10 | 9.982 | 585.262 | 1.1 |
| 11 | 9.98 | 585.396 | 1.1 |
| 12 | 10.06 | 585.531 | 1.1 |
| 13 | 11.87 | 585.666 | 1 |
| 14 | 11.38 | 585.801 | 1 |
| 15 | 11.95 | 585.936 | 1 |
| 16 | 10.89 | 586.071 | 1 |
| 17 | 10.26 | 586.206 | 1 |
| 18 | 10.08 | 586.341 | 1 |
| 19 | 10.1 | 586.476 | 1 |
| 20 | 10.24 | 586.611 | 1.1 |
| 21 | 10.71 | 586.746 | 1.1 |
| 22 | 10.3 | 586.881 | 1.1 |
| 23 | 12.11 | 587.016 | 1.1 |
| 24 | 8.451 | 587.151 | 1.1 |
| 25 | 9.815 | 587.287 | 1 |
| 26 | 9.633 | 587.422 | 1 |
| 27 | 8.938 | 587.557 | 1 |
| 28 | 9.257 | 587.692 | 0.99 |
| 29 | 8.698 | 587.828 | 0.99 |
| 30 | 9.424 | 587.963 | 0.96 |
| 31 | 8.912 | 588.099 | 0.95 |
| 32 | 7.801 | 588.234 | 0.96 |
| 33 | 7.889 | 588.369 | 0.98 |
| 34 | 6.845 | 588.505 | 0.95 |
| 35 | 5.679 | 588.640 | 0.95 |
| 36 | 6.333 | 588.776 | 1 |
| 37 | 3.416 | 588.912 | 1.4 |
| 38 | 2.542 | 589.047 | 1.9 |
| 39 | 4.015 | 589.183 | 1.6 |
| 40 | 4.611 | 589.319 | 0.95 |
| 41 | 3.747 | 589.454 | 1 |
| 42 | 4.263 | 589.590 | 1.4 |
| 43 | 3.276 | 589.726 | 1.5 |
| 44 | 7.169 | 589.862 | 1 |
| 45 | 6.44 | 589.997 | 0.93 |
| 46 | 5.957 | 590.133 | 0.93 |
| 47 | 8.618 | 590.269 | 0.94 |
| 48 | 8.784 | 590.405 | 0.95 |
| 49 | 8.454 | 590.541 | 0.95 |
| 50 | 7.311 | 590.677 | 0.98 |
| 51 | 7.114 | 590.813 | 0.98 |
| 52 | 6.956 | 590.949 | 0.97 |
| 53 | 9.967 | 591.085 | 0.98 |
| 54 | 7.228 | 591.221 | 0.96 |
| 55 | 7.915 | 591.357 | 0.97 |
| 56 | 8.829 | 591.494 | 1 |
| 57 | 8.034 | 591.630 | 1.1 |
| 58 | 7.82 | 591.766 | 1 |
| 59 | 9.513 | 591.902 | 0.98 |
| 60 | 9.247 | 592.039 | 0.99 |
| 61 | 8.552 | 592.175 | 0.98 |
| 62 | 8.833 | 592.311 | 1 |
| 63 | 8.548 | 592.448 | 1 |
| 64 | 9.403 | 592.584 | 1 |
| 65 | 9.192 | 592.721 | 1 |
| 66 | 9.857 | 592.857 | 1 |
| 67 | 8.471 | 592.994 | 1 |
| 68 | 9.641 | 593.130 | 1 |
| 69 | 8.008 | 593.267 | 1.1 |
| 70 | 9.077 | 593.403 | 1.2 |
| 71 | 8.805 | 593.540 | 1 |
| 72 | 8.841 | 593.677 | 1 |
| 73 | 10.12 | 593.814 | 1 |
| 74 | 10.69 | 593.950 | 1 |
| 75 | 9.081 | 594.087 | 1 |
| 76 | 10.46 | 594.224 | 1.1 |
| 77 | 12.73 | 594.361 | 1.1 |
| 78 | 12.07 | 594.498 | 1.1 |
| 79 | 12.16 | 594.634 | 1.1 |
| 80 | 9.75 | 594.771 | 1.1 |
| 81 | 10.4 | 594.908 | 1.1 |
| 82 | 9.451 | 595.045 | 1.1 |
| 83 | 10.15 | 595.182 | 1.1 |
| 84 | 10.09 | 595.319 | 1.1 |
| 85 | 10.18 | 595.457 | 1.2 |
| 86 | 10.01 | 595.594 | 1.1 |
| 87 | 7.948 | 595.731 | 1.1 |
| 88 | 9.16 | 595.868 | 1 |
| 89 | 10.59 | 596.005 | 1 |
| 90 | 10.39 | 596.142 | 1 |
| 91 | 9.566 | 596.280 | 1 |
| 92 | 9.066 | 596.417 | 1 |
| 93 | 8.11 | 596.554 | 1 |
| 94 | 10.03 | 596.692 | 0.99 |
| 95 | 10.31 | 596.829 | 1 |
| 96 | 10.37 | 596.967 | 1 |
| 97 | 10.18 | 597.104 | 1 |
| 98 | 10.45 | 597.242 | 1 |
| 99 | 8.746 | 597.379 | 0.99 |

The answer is 1.00 nm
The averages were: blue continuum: 9.77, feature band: 6.27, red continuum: 8.81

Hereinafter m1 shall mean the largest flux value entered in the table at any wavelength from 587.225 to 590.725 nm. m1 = 9.815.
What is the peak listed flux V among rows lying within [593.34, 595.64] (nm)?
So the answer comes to 12.73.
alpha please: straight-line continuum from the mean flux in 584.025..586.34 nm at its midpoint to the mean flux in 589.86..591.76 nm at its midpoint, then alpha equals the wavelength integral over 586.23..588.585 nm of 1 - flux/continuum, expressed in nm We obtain 0.20 nm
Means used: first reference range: 11.7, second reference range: 7.79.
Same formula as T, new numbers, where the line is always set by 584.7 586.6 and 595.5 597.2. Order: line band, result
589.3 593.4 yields 0.98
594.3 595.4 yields -0.11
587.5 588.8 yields 0.32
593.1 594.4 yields 0.04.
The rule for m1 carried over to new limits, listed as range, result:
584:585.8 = 14.58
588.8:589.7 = 4.611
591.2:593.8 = 9.857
